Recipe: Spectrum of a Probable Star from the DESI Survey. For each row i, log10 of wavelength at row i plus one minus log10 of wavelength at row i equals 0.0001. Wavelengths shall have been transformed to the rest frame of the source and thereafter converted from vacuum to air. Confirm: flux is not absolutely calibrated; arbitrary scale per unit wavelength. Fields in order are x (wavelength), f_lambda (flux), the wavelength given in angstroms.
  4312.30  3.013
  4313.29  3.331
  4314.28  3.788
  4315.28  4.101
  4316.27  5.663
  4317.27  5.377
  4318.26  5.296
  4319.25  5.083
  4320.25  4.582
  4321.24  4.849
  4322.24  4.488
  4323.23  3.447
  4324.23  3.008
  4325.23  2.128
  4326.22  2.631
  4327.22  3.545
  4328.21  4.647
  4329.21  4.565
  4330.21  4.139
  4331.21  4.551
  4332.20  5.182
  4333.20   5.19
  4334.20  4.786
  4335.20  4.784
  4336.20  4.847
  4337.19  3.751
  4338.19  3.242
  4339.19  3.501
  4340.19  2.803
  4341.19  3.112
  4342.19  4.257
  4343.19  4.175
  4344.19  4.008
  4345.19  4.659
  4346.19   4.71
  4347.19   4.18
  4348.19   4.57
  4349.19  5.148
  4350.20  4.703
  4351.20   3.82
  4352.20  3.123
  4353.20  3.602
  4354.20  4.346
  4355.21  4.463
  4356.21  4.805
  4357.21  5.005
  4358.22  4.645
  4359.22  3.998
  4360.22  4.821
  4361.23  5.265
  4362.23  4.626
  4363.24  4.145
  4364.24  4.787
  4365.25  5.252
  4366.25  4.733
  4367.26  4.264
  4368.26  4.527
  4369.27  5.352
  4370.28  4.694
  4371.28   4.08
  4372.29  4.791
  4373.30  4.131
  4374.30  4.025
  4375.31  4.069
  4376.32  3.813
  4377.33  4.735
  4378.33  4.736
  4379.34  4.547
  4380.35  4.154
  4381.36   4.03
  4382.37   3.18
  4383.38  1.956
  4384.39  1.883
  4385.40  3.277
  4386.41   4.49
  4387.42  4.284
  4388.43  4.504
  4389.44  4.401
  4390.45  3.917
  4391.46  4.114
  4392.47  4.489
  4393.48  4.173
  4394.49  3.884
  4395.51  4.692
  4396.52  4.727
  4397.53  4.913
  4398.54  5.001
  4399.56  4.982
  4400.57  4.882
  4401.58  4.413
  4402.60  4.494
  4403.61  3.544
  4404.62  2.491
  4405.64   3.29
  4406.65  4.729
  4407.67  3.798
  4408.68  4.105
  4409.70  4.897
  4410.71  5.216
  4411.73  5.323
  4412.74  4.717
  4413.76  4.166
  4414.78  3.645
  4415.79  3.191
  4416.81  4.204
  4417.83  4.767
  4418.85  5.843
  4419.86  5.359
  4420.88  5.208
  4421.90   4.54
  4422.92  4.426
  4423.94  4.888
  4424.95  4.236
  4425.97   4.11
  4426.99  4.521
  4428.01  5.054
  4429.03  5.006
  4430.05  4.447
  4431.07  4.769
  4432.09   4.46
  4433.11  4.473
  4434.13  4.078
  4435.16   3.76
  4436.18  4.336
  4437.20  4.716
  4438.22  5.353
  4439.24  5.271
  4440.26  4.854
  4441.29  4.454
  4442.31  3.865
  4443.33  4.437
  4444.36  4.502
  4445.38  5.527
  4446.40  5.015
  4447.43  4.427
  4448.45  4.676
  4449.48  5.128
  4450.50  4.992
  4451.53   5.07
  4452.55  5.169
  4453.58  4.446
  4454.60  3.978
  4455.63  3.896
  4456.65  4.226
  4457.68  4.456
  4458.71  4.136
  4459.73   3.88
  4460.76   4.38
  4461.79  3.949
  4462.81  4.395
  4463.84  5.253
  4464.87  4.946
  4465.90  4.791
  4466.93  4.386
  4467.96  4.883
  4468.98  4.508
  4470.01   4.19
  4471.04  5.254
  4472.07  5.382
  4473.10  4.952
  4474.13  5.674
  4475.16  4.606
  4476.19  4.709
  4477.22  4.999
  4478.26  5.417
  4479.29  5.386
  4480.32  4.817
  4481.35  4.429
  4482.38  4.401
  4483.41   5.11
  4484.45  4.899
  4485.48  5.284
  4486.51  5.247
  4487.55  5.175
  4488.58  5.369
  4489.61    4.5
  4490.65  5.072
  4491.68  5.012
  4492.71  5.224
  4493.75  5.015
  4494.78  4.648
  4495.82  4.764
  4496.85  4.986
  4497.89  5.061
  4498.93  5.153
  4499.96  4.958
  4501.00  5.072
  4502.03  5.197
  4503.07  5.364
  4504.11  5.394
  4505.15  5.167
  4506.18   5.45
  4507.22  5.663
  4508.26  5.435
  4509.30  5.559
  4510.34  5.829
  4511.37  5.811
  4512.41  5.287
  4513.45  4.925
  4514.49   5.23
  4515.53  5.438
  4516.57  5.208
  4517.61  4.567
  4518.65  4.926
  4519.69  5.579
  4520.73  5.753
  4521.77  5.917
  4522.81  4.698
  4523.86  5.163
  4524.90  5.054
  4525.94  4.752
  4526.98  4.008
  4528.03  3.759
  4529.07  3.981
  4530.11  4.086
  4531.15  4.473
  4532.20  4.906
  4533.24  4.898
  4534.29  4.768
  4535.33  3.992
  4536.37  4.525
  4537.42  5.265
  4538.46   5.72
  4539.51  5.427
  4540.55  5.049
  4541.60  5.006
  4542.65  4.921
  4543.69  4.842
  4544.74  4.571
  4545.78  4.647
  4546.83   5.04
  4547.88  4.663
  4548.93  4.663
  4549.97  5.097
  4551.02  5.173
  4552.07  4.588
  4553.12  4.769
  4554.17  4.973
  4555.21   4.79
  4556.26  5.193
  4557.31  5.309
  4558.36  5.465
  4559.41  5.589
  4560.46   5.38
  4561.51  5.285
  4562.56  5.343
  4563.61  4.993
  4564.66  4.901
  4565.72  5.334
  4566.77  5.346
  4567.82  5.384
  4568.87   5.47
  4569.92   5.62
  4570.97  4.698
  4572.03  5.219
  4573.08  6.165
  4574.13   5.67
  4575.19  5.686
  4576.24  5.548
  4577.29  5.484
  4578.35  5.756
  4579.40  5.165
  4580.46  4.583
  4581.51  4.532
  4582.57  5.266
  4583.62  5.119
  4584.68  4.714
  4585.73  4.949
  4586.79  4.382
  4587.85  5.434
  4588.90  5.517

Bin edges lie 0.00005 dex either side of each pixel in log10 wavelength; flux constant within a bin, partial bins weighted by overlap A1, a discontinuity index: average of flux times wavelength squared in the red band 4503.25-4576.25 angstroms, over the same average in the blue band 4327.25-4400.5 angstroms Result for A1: 1.3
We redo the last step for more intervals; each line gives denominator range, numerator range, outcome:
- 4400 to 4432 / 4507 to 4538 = 1.17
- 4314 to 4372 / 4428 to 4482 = 1.13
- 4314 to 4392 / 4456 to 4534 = 1.24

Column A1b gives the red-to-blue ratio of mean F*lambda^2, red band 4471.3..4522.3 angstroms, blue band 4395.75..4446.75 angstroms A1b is 1.2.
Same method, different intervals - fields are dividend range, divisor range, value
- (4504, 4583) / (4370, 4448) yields 1.24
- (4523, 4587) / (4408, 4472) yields 1.14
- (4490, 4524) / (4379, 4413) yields 1.32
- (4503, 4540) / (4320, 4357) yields 1.33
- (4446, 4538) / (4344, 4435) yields 1.17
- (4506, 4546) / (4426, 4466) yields 1.13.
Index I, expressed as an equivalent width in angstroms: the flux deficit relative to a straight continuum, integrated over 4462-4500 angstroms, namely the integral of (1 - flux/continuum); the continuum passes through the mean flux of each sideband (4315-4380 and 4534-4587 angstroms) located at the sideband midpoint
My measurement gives -0.9 angstroms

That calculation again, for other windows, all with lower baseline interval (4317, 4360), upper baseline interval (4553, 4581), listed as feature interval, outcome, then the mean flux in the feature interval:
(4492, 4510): -0.7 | 5.19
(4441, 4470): 1.3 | 4.56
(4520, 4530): 0.7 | 4.77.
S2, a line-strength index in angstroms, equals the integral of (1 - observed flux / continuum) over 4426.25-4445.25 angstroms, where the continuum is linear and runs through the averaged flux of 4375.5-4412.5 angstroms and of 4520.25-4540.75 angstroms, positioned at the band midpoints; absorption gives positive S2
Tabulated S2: -0.97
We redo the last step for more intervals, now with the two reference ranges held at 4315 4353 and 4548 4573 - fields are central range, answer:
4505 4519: -1.03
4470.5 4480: -0.66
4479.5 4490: -0.20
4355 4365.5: -0.90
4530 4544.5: 0.59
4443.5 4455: -0.26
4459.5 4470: 0.51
